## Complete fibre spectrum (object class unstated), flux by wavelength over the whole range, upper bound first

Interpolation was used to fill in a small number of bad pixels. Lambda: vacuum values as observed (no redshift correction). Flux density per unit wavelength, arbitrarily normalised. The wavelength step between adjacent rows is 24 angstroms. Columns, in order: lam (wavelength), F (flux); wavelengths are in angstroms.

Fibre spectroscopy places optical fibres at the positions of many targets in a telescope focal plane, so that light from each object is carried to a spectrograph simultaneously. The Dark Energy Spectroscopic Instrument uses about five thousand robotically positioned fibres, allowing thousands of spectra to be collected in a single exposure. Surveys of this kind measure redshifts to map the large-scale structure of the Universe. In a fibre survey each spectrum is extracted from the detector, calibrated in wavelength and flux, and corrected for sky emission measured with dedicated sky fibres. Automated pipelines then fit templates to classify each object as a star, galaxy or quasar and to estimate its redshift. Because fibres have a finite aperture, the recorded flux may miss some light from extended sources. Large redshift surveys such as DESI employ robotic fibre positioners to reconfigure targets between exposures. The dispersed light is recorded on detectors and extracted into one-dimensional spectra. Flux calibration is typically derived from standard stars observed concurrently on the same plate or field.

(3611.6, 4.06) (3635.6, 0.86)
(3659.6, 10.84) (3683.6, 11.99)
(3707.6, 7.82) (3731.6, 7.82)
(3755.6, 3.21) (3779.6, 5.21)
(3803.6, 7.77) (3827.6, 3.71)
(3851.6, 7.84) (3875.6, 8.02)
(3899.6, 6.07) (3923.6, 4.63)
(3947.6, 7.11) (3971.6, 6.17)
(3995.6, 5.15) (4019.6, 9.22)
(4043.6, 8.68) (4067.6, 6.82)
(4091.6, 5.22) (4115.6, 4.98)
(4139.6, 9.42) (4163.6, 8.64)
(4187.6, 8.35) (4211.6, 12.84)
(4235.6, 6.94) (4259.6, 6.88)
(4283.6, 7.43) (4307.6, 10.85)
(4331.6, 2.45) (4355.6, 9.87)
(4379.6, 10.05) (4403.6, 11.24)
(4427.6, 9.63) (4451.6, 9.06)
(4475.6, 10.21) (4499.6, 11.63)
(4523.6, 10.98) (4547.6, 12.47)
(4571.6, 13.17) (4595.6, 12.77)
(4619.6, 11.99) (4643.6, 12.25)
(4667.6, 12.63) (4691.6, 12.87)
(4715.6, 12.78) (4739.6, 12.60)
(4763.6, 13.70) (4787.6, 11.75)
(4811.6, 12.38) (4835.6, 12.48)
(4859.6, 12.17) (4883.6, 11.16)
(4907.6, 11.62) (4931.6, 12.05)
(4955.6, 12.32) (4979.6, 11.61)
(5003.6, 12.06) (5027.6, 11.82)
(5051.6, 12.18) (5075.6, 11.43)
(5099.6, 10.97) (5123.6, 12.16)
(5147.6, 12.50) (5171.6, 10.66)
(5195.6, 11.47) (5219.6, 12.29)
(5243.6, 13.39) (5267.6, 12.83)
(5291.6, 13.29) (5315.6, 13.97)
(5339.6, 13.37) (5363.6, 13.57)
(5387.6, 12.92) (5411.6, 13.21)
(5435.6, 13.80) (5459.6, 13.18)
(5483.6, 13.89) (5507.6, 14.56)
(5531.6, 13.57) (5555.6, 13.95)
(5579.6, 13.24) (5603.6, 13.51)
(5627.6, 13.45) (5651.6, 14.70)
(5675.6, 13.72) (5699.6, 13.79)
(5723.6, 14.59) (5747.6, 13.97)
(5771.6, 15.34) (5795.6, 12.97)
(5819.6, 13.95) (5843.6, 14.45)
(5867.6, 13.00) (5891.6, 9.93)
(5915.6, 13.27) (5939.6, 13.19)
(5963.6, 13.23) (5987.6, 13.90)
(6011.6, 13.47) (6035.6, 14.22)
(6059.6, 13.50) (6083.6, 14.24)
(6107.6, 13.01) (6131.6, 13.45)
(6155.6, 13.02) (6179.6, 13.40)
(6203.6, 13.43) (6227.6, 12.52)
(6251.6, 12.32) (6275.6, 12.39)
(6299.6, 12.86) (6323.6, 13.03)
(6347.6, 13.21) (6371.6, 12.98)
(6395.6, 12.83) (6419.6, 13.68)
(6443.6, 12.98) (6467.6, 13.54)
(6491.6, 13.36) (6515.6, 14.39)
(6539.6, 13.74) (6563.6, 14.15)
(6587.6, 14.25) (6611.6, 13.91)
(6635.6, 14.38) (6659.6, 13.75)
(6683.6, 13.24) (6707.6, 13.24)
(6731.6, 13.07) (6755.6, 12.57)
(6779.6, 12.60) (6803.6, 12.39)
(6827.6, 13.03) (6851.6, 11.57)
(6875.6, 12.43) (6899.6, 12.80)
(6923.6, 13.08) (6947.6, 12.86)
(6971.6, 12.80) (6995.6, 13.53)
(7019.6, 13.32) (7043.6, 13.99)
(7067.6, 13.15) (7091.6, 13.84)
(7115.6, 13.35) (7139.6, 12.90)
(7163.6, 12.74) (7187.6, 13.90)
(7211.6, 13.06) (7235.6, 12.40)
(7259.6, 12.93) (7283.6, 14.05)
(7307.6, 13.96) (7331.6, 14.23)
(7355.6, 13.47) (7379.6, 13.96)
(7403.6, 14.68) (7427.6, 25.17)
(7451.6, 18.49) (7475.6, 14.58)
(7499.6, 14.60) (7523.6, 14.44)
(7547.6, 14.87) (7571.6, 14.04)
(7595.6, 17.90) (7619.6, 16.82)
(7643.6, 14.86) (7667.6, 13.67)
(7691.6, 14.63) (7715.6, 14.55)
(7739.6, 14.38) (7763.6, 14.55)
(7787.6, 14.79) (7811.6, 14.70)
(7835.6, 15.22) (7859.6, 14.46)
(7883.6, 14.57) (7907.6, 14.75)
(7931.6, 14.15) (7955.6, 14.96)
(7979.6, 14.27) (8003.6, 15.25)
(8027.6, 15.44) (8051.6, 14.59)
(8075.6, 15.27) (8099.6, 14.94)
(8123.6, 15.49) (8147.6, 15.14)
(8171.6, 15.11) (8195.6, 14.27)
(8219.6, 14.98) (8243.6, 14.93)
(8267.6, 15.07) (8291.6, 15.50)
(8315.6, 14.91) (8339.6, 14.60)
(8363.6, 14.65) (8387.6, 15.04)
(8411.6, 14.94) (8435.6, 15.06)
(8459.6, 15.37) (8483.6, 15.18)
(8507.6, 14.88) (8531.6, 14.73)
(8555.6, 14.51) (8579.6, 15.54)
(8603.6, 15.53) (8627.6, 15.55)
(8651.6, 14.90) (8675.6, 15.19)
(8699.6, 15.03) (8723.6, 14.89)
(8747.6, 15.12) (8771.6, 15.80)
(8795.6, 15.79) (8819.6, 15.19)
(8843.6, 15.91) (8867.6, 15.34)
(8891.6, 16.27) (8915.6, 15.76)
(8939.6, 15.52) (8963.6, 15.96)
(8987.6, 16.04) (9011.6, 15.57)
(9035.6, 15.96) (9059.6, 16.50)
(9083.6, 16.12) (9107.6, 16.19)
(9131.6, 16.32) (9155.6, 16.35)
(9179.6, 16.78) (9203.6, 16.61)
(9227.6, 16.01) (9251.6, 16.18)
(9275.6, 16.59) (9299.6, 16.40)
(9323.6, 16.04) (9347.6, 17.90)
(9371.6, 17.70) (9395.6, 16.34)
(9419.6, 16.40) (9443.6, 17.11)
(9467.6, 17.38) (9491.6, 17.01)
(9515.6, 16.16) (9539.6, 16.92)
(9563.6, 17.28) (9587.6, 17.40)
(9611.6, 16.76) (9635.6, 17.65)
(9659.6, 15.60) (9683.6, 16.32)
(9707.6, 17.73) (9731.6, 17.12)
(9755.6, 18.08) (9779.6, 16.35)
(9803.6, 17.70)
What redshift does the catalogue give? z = 0.53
